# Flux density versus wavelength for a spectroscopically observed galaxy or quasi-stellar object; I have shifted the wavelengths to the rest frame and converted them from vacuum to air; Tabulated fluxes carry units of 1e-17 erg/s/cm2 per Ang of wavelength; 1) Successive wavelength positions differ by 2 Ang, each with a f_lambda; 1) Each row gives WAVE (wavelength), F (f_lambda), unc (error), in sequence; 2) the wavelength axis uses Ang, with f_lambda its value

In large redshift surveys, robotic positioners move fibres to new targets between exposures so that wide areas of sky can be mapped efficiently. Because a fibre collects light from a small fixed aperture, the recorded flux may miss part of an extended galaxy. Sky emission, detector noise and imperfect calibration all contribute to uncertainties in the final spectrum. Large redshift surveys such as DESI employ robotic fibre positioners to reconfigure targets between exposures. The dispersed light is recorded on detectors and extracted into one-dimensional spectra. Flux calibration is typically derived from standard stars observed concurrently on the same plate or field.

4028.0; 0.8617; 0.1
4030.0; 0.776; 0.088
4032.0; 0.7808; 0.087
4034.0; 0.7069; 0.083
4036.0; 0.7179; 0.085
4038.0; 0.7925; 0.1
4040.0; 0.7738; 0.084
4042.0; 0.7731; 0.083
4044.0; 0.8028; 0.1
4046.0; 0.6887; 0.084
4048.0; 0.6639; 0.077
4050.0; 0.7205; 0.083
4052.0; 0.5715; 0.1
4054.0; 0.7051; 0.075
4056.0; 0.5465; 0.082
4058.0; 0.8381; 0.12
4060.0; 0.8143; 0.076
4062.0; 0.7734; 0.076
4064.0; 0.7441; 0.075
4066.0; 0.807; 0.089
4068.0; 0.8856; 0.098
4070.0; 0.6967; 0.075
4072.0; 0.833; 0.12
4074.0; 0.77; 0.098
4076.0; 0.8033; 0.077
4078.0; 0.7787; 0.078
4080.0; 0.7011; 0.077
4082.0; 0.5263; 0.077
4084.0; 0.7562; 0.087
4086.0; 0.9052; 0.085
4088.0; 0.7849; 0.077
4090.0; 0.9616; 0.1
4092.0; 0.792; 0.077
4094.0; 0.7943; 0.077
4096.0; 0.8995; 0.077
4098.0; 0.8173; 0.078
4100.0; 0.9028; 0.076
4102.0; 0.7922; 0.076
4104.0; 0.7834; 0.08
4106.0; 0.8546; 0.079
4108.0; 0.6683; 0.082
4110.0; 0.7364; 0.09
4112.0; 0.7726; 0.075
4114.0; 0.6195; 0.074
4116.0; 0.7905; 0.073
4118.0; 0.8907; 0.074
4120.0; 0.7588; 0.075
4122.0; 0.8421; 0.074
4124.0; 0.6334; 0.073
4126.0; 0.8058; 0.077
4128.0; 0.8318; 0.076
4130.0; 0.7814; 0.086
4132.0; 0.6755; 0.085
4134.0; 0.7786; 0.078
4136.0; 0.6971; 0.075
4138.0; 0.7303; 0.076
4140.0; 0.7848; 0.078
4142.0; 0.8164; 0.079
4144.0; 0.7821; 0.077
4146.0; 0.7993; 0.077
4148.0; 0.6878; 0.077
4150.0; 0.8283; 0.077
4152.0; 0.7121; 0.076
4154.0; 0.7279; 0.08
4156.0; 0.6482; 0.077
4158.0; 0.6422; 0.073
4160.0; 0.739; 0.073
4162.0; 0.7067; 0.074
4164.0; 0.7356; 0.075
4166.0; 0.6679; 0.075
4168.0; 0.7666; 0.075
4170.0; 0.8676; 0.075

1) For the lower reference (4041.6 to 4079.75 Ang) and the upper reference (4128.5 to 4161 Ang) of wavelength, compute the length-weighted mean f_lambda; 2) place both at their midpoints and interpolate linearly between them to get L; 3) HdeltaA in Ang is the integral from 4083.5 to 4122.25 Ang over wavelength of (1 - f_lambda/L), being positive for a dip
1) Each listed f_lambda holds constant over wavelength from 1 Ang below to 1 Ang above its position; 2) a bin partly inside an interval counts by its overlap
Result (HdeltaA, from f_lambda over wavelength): -3.2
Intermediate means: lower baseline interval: 0.747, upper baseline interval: 0.741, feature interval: 0.806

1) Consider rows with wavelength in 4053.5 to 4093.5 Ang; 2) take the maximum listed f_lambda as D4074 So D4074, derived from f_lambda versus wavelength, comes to 0.9616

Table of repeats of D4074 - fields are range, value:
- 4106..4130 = 0.8907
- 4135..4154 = 0.8283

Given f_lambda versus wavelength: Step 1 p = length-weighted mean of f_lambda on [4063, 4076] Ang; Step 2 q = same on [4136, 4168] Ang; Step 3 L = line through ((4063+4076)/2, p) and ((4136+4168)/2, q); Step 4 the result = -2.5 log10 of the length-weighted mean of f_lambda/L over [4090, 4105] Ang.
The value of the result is -0.09 mag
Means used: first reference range 0.79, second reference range 0.734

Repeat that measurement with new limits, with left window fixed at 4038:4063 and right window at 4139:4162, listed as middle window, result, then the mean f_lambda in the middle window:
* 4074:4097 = -0.08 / 0.79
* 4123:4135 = -0.02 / 0.751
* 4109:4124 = -0.04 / 0.764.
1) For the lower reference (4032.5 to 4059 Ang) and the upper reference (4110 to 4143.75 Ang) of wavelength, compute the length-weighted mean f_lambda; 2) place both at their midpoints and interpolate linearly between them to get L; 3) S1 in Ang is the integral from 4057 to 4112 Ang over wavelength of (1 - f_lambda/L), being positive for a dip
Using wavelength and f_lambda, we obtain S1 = -4.0 Ang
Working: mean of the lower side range 0.717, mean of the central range 0.793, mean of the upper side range 0.763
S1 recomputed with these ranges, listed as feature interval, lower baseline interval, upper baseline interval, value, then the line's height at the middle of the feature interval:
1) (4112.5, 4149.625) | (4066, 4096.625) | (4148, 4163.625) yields -1.2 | 0.74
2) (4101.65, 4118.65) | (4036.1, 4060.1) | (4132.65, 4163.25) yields -0.8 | 0.731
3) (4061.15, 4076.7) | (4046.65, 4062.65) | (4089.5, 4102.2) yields -0.7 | 0.754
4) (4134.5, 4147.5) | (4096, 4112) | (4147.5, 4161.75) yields -0.5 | 0.736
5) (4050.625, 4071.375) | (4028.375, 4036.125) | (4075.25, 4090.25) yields 0.6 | 0.763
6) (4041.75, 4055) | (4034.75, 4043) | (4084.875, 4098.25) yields 1.3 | 0.779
